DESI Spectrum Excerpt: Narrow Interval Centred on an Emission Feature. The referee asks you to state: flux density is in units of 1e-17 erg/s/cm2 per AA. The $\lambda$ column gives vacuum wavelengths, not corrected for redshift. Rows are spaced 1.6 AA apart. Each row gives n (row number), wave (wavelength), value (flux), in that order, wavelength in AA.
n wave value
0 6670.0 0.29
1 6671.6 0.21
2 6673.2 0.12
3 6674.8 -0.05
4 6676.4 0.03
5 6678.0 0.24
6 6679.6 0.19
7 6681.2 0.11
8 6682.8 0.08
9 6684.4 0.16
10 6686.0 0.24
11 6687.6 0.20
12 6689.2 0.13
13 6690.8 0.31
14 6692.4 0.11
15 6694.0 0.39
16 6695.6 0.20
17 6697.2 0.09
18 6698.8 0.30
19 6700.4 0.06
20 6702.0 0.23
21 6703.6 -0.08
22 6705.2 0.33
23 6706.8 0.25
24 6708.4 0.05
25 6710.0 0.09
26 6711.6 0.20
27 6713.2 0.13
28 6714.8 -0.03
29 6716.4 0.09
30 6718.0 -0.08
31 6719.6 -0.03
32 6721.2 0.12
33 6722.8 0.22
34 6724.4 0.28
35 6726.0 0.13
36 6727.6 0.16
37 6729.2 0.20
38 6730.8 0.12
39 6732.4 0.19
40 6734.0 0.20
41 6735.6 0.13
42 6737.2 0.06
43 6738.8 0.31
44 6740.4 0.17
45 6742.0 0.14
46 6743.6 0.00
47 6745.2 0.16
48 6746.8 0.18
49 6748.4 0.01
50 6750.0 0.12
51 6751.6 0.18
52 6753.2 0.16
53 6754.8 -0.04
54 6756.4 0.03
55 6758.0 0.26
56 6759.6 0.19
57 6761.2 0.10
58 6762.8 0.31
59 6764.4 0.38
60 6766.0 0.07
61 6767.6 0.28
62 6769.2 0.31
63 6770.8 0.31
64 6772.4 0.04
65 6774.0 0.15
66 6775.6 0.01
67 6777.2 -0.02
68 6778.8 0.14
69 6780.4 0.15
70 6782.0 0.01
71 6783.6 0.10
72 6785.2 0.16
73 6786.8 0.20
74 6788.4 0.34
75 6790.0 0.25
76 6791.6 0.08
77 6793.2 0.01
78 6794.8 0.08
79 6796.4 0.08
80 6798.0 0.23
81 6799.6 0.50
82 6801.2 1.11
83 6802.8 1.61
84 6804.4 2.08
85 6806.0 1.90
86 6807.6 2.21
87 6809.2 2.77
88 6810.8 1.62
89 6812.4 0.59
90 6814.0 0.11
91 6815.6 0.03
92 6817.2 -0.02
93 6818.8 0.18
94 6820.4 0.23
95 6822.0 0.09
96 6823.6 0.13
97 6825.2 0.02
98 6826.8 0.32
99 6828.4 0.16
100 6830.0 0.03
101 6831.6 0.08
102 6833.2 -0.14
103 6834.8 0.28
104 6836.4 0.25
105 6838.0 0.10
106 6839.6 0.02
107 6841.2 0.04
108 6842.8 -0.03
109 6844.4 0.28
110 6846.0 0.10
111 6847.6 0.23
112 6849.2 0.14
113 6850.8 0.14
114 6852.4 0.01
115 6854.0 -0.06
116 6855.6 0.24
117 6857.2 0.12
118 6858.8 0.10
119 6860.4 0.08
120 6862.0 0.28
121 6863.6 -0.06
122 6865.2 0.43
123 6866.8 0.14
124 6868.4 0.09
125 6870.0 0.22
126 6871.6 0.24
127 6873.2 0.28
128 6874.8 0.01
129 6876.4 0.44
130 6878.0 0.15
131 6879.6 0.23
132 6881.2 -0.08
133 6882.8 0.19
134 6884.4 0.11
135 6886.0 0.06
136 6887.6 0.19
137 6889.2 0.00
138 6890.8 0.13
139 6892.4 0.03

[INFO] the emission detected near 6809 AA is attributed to [O II]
